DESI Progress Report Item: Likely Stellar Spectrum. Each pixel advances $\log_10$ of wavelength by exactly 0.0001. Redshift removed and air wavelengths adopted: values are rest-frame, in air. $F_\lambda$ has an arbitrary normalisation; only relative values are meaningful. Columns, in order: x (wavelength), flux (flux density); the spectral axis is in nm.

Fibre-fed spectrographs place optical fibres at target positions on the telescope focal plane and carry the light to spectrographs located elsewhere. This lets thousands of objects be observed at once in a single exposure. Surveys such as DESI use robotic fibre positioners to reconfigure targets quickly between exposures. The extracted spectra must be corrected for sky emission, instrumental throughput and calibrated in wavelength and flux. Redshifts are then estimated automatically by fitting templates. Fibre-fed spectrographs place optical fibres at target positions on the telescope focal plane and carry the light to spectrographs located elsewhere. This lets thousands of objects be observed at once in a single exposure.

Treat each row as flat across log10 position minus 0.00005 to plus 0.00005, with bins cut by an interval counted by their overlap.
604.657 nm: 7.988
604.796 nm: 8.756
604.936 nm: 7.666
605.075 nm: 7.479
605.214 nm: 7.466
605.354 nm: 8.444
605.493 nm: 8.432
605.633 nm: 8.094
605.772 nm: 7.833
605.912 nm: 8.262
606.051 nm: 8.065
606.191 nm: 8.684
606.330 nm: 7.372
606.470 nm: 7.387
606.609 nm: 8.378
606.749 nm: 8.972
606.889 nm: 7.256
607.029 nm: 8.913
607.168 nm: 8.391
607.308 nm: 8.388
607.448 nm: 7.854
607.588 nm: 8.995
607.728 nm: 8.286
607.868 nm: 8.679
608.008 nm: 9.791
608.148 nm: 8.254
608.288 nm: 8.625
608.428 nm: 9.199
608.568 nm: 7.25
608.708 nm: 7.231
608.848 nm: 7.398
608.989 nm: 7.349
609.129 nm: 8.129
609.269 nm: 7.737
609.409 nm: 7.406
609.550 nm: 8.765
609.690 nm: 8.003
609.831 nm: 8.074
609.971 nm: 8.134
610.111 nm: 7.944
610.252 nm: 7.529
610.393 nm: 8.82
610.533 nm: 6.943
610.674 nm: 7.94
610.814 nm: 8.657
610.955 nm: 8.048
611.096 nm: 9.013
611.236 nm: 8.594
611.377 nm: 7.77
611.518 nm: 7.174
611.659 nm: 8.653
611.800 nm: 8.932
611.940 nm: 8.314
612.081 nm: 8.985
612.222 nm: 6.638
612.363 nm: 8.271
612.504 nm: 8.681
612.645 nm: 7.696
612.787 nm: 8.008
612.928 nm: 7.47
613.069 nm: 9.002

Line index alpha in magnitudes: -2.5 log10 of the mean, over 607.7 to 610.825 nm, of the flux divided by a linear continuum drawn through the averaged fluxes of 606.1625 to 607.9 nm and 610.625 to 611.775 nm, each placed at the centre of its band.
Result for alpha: 0.02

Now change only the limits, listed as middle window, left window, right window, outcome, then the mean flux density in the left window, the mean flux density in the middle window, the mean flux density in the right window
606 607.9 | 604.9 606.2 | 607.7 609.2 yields -0.02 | 8.02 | 8.25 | 8.2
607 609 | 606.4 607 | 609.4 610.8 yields -0.04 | 8.06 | 8.32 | 8.01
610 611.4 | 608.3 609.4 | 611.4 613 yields -0.03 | 7.79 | 8.14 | 8.06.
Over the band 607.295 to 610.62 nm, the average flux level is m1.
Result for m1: 8.11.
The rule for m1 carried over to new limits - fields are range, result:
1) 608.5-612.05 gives 8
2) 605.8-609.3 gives 8.19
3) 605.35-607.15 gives 8.16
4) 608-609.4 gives 7.99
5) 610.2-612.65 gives 8.17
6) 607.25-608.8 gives 8.4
